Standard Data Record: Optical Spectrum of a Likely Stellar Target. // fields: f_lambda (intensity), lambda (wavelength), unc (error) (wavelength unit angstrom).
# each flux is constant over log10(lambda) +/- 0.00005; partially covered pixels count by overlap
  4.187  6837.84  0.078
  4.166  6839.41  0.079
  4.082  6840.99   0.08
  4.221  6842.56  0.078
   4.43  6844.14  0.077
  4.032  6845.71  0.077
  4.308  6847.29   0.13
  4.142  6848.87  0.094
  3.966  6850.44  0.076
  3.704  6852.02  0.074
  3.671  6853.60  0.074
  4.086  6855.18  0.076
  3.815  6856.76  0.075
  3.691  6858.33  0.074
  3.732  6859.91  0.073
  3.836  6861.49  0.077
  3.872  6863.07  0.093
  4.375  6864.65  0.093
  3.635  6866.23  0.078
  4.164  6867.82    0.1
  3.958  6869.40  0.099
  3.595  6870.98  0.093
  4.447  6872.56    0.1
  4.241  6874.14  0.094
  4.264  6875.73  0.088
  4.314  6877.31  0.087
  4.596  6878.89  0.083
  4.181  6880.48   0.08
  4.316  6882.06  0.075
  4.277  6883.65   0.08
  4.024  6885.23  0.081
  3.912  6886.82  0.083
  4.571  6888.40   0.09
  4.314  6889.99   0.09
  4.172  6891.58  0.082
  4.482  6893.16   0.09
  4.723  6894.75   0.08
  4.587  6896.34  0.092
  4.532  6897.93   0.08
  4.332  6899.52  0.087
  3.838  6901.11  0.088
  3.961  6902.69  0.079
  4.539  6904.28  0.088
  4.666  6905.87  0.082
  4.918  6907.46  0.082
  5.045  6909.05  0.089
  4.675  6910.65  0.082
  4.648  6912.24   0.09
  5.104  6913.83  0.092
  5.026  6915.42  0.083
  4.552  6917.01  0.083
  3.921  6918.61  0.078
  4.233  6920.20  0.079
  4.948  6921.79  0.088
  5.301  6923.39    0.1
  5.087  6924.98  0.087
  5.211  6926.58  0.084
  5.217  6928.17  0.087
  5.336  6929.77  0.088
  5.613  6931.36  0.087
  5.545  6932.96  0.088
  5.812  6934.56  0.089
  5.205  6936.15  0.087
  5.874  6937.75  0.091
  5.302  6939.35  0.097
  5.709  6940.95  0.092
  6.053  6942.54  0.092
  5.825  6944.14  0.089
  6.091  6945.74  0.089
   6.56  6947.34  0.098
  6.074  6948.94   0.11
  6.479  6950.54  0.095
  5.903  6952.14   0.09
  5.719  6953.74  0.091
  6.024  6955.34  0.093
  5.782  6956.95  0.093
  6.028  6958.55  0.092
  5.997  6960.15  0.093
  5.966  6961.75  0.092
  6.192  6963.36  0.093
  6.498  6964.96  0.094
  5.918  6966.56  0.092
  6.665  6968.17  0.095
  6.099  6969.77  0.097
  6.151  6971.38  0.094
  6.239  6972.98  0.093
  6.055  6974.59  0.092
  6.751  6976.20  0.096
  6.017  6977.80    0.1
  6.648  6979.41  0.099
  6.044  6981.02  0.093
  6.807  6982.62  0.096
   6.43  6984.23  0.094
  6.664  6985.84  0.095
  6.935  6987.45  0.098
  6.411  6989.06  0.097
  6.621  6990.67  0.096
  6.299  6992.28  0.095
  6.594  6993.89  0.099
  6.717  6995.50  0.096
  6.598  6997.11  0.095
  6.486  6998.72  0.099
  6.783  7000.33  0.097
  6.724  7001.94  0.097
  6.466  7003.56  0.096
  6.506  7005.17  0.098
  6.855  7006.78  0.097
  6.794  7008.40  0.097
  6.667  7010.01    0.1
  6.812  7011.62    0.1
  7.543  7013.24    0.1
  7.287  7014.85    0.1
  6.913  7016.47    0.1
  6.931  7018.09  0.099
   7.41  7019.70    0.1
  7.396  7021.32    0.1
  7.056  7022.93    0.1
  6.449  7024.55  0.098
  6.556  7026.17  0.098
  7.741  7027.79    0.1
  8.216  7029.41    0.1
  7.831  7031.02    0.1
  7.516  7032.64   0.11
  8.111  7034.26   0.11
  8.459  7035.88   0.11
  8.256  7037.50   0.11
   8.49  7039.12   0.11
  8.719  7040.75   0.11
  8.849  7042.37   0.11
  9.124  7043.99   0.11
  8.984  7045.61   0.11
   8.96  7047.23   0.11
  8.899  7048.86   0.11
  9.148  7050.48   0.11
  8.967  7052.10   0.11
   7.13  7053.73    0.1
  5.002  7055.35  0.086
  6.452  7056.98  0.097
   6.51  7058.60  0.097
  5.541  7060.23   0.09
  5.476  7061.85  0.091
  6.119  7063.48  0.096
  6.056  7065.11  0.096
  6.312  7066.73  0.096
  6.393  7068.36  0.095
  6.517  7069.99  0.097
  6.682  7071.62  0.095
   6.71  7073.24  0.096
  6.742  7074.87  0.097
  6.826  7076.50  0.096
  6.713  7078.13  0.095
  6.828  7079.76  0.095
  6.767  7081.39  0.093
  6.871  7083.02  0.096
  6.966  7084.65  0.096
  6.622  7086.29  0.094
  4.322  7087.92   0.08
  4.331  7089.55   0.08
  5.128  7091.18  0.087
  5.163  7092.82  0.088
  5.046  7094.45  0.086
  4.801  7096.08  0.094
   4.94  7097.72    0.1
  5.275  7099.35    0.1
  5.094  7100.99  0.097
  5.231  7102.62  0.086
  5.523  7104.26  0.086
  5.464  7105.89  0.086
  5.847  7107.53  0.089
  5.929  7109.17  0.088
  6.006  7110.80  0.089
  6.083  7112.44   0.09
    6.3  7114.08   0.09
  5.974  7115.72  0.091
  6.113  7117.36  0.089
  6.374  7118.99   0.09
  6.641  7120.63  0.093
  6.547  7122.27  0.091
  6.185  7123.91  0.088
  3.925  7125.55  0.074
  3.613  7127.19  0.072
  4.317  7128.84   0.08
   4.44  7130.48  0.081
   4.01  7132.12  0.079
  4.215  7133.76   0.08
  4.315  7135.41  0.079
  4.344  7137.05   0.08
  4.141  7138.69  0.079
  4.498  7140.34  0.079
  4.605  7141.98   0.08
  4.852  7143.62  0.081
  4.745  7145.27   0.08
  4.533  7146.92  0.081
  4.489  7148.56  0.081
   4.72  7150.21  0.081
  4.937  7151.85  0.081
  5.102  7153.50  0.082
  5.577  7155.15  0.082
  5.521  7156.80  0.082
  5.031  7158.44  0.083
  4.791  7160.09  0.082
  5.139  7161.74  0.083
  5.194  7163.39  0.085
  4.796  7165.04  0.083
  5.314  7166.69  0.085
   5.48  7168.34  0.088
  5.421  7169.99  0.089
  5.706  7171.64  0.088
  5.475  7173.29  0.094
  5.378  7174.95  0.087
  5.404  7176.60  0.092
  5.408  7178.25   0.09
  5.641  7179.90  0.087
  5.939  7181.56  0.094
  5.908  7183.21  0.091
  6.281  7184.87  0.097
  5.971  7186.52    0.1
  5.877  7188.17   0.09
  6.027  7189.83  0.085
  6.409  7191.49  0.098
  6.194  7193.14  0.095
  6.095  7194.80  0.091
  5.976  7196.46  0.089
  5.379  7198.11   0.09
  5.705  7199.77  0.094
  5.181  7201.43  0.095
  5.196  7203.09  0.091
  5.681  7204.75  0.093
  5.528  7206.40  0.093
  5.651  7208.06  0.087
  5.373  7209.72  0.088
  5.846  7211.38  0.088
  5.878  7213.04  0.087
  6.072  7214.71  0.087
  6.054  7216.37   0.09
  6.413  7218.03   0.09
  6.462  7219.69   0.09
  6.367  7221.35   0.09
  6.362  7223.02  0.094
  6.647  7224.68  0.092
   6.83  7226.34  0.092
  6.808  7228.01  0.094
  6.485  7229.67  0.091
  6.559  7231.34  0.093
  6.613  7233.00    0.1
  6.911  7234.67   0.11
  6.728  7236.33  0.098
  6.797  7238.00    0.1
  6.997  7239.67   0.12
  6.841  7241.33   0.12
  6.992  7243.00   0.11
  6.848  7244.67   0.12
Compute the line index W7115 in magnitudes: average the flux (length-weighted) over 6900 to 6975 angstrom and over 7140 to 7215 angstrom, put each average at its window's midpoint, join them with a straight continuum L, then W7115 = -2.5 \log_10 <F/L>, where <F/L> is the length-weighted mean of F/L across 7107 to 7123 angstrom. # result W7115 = -0.14 mag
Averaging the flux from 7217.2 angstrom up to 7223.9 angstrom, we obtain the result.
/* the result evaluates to 6.4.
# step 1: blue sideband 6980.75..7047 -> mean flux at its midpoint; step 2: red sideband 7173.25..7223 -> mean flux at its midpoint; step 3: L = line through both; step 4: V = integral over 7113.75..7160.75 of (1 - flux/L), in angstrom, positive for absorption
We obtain 9.9 angstrom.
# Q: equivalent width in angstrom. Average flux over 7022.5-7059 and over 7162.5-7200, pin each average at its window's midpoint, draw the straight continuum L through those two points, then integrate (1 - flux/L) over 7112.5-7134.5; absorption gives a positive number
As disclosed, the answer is 4.35 angstrom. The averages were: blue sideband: 7.91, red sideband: 5.69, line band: 5.31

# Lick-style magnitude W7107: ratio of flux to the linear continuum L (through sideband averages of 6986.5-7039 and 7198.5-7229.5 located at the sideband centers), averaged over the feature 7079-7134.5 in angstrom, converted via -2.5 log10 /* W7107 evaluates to 0.20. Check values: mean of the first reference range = 7.08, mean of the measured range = 5.5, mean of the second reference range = 6.01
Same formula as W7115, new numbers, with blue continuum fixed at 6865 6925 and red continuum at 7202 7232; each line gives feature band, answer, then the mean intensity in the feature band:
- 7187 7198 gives -0.01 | 6.05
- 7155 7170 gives 0.12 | 5.2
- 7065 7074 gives -0.21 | 6.48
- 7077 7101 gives -0.05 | 5.69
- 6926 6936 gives -0.18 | 5.45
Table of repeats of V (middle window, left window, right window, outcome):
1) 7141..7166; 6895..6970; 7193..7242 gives 4.45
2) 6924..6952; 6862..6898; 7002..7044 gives -0.83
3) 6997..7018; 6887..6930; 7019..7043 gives 1.11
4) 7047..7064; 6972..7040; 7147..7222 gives -1.24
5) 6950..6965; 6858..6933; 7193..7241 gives -3.87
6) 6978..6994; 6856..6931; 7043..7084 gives -1.86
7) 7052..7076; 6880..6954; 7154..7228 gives -4.33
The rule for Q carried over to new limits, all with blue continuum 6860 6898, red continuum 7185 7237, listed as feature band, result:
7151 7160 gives 0.9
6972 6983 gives -3.6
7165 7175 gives 0.8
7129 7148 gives 4.2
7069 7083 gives -3.7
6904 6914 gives -0.9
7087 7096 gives 1.0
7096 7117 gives -0.4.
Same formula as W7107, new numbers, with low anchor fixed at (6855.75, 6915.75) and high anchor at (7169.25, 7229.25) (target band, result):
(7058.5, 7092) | -0.177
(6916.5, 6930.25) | -0.086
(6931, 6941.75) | -0.220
